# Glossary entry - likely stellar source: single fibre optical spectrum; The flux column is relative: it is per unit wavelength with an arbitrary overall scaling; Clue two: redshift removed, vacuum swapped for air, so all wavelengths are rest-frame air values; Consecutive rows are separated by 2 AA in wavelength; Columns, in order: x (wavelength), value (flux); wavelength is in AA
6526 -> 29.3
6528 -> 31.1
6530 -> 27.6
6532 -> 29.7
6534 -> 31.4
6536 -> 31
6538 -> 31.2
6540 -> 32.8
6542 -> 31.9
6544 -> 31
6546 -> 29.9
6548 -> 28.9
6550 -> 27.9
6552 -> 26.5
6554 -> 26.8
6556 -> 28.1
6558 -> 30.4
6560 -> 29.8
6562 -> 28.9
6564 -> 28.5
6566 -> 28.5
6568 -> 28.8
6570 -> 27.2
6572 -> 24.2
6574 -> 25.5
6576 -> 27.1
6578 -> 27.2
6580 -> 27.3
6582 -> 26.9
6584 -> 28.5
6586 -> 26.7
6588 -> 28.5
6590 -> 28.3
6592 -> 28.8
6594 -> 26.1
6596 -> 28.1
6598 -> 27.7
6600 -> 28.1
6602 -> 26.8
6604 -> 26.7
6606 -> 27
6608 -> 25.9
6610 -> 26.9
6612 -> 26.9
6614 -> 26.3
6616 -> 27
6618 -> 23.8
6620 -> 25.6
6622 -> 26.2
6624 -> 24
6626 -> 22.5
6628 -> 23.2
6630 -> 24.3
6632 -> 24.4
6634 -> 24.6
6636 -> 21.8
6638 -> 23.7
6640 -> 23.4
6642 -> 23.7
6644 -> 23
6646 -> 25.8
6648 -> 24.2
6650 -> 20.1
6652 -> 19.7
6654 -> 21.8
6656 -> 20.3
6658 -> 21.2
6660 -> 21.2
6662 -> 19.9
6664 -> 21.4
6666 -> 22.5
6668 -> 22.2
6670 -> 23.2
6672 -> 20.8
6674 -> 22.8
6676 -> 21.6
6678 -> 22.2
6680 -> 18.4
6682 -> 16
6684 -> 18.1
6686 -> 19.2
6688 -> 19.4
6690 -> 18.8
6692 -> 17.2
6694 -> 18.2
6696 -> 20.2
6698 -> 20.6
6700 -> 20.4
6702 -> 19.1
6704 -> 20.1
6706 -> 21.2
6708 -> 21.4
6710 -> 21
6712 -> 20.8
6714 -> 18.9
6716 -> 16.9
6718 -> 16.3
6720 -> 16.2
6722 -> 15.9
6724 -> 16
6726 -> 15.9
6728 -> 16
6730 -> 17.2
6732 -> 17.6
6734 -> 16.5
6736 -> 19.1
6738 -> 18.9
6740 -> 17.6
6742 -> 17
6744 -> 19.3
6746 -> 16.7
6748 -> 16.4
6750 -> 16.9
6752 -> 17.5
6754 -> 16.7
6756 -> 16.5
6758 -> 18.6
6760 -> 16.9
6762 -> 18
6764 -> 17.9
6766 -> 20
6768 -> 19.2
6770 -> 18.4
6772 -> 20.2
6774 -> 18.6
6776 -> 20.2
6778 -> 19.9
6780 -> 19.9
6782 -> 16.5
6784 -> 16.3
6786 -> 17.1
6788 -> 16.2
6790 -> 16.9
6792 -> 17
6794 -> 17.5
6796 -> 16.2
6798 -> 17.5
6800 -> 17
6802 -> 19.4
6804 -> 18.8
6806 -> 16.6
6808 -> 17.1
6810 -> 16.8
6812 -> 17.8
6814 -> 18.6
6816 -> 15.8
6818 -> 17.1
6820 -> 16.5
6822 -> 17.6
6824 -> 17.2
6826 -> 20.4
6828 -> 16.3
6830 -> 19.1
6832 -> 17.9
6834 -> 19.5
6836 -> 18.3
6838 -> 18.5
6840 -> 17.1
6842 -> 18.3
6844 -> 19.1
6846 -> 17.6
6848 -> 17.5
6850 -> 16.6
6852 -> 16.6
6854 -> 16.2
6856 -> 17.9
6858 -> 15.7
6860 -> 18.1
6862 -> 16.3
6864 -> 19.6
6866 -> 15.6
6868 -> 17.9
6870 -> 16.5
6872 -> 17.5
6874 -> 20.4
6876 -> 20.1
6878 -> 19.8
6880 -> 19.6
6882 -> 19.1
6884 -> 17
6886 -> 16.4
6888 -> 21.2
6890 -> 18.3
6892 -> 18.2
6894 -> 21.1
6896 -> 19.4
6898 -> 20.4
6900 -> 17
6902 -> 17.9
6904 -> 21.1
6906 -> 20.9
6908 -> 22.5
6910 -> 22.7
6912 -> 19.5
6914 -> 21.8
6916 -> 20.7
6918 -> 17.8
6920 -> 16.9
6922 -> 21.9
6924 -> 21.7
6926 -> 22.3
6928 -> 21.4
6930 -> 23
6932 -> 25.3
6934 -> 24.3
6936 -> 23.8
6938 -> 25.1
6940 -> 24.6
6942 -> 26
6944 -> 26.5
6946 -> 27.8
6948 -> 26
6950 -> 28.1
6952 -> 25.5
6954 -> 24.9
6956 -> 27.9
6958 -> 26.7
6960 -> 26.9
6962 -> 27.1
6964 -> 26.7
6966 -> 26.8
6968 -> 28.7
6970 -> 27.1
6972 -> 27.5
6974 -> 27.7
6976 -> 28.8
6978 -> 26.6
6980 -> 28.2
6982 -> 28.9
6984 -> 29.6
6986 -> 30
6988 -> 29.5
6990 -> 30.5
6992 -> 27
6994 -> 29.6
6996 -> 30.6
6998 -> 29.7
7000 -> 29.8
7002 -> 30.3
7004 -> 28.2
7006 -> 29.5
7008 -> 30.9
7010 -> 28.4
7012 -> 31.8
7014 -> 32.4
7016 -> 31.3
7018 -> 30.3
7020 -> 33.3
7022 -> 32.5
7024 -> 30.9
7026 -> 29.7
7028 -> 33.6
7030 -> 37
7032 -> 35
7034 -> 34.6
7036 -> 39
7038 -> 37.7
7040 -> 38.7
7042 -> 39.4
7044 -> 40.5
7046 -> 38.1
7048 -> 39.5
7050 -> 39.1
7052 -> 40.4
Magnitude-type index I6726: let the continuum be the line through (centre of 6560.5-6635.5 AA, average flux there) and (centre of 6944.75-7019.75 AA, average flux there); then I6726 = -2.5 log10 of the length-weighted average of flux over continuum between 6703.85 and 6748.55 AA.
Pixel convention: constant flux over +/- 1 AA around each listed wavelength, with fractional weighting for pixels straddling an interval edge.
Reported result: 0.45 mag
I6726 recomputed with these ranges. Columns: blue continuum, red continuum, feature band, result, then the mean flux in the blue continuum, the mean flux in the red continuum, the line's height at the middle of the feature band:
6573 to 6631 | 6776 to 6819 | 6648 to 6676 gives 0.11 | 26.5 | 17.5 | 23.7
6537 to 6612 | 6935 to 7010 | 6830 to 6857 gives 0.49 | 28.1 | 27.8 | 27.9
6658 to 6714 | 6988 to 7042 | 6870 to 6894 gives 0.40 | 20.3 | 32.1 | 27.3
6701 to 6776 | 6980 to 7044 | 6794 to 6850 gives 0.25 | 18.1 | 32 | 22.3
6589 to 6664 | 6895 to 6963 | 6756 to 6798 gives 0.30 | 24.5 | 23.1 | 23.8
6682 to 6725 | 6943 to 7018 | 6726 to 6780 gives 0.14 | 18.8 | 28.5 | 20.5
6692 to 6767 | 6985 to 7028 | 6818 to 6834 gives 0.24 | 18.1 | 30.4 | 22.4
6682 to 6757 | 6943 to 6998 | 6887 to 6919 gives 0.25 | 18.1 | 27.9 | 25.2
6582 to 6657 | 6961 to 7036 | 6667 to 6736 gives 0.35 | 25.2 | 30.1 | 26.2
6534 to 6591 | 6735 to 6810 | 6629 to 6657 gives 0.07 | 28.6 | 17.8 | 24.5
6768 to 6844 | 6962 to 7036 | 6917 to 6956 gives 0.10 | 17.9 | 30.2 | 26.2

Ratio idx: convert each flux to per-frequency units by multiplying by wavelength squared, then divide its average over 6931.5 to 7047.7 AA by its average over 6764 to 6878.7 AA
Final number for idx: 1.8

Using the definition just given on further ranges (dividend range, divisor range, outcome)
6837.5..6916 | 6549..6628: 0.75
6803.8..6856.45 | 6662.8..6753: 0.97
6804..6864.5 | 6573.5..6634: 0.71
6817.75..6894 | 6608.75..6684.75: 0.84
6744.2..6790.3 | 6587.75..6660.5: 0.76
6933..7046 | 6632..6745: 1.64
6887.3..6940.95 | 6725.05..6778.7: 1.24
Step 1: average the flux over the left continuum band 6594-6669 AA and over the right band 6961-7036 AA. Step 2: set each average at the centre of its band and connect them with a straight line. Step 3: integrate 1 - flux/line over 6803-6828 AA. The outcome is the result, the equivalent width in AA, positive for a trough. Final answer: 8.90 AA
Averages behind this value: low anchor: 24.1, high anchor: 30.1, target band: 17.5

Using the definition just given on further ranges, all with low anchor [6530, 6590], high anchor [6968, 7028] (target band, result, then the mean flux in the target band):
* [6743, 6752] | 3.6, 17.3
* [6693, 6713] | 6.0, 20.3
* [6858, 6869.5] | 4.7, 17.3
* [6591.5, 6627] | 3.0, 26.3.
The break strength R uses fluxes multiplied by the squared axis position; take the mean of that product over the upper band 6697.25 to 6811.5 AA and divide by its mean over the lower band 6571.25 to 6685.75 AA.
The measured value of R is 0.8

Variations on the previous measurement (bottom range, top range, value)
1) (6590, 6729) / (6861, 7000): 1.15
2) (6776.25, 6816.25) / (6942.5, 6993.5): 1.66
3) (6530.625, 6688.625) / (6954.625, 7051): 1.39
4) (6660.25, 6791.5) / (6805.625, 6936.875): 1.06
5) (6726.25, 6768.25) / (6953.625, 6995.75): 1.70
